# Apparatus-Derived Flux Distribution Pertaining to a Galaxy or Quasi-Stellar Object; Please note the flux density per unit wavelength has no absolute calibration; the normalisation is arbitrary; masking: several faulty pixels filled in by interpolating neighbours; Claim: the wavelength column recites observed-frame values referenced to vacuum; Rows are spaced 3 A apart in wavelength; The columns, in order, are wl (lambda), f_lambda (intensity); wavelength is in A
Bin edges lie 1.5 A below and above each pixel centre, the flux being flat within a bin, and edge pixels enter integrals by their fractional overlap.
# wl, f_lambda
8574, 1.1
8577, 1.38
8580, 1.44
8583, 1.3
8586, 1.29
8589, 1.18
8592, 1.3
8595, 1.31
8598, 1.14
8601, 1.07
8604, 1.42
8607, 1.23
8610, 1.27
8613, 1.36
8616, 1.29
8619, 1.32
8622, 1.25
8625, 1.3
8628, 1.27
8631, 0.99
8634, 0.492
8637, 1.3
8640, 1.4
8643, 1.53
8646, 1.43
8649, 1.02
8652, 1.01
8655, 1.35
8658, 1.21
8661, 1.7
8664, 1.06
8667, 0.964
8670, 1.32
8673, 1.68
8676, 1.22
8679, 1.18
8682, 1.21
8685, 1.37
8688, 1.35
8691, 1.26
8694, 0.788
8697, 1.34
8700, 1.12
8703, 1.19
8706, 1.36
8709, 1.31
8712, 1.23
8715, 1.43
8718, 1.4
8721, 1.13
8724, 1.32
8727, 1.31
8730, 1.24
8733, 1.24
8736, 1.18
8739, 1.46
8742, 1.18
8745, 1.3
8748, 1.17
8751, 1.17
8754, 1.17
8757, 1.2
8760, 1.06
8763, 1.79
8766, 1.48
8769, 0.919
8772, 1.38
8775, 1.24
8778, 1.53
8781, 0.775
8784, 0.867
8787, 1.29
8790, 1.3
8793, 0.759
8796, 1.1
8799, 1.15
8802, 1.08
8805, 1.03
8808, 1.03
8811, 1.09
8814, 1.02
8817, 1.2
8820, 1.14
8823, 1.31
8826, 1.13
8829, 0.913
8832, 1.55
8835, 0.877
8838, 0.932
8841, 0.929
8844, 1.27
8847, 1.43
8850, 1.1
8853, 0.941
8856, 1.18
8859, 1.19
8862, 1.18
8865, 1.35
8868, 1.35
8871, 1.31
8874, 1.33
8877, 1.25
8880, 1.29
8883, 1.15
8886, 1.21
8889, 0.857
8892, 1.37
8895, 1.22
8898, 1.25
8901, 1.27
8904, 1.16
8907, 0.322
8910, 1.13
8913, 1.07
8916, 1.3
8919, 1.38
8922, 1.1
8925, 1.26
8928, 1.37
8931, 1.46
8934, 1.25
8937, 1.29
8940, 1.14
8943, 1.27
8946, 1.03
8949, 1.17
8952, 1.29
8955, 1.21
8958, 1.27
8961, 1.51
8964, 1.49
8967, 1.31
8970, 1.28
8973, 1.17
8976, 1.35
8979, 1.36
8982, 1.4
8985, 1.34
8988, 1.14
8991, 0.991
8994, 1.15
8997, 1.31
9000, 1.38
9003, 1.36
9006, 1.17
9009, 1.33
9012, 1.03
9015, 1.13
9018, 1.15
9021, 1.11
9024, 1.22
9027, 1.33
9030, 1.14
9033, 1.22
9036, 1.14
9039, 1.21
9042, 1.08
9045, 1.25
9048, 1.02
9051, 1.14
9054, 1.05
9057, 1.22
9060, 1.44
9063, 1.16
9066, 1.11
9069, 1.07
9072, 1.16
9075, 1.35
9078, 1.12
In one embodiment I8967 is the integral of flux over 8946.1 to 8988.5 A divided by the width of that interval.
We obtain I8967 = 1.3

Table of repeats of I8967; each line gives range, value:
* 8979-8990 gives 1.29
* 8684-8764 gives 1.26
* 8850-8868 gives 1.18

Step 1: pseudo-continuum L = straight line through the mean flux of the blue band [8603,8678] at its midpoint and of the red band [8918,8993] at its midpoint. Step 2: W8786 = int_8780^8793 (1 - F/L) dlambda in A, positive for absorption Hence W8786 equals 2.3 A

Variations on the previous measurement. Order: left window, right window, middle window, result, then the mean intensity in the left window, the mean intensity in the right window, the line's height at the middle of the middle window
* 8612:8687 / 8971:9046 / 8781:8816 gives 5.1 A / 1.25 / 1.22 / 1.24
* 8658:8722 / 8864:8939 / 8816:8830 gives 1.0 A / 1.27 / 1.21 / 1.23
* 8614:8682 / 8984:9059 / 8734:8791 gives -0.5 A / 1.24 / 1.19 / 1.22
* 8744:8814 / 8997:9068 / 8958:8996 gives -3.3 A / 1.16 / 1.19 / 1.19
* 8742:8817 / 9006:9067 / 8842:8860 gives -0.2 A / 1.16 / 1.17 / 1.17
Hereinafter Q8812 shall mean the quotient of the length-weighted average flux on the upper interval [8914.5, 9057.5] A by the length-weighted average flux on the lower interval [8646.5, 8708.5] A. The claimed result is 1.0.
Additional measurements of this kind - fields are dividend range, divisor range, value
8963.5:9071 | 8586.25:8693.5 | 0.97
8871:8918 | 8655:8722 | 0.91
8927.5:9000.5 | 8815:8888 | 1.08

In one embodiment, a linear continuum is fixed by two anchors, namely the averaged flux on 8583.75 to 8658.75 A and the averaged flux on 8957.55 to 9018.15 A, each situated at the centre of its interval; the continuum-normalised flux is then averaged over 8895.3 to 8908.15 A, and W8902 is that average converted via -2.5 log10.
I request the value 0.21 mag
